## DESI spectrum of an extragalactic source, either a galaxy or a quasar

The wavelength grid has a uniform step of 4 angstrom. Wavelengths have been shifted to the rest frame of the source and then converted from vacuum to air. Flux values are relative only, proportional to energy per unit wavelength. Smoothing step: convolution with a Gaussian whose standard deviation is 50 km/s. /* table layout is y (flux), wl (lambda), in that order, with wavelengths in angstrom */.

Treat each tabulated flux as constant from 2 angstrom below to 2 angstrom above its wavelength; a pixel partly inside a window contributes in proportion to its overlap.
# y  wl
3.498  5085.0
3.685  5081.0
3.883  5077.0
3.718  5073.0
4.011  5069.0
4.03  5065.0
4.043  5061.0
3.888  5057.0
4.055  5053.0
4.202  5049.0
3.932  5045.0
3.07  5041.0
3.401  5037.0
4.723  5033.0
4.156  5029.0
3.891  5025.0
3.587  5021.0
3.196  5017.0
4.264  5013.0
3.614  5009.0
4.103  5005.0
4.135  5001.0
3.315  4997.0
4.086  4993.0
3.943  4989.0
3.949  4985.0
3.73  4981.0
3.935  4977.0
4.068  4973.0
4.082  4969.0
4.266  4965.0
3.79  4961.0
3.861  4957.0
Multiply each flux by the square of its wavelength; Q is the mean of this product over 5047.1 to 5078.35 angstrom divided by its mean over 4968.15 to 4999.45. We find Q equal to 1.06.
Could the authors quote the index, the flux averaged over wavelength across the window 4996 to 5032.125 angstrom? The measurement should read 3.85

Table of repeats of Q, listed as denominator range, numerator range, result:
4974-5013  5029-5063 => 1.03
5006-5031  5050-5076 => 1.06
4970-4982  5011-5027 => 0.96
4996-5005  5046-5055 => 1.09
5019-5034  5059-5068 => 1.01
